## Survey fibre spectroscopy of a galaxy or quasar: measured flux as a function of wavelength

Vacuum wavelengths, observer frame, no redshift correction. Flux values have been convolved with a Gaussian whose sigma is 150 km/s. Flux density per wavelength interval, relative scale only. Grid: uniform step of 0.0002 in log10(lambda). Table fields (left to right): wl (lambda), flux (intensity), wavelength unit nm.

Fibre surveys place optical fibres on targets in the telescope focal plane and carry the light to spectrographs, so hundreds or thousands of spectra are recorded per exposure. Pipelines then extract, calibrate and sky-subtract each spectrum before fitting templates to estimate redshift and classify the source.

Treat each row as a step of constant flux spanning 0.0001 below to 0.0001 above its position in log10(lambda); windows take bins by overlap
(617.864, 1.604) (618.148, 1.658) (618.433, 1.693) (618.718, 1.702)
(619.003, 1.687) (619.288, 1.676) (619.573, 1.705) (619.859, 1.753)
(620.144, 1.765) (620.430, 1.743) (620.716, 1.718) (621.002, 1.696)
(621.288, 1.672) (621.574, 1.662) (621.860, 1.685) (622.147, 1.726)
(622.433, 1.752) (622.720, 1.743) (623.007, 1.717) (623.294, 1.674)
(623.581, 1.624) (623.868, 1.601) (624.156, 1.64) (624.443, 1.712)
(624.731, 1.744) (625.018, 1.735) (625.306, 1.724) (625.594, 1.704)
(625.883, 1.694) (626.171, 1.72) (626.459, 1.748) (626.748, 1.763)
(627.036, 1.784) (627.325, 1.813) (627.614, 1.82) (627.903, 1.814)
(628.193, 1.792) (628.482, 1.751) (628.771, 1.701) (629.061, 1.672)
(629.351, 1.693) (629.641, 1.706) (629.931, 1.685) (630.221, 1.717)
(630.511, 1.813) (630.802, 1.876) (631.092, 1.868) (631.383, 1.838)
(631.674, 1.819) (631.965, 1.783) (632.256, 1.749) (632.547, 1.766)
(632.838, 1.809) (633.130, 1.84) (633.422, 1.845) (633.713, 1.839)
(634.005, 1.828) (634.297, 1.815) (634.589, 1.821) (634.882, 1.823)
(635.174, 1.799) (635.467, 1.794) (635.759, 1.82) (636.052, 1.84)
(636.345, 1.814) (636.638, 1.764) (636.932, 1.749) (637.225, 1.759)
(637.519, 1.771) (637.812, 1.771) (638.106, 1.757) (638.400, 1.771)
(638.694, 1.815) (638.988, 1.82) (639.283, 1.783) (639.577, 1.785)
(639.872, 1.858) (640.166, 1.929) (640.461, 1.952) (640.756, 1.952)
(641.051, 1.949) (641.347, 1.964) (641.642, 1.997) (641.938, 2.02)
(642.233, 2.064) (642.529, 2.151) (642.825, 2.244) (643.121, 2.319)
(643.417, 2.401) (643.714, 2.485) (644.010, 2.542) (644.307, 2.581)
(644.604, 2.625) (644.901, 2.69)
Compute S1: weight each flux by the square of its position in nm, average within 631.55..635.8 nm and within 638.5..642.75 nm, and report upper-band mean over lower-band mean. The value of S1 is 1.1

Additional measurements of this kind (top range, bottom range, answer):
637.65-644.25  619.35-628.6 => 1.24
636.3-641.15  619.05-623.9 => 1.13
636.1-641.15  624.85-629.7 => 1.08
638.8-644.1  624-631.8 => 1.23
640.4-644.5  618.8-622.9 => 1.37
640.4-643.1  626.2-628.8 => 1.21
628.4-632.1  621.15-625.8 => 1.06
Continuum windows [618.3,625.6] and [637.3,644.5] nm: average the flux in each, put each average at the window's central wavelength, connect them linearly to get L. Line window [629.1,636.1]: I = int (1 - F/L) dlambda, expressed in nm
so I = 0.33 nm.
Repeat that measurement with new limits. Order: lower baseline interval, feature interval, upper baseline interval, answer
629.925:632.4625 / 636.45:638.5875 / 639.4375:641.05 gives 0.120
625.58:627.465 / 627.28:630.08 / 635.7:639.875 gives 0.023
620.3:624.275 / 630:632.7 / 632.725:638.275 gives -0.050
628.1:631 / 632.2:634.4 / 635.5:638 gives -0.061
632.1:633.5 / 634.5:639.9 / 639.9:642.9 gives 0.319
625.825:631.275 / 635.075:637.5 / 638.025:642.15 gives 0.072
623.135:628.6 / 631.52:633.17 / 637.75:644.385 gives 0.061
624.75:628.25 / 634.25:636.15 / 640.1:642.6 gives 0.081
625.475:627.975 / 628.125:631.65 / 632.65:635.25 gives 0.056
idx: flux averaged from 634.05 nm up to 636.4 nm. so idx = 1.82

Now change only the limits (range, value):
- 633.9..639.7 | 1.79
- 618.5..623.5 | 1.71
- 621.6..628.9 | 1.73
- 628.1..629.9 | 1.72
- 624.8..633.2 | 1.76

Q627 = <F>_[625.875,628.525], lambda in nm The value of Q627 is 1.77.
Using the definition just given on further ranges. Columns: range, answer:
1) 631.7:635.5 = 1.81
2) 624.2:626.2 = 1.72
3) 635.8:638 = 1.78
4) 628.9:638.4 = 1.79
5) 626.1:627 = 1.75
